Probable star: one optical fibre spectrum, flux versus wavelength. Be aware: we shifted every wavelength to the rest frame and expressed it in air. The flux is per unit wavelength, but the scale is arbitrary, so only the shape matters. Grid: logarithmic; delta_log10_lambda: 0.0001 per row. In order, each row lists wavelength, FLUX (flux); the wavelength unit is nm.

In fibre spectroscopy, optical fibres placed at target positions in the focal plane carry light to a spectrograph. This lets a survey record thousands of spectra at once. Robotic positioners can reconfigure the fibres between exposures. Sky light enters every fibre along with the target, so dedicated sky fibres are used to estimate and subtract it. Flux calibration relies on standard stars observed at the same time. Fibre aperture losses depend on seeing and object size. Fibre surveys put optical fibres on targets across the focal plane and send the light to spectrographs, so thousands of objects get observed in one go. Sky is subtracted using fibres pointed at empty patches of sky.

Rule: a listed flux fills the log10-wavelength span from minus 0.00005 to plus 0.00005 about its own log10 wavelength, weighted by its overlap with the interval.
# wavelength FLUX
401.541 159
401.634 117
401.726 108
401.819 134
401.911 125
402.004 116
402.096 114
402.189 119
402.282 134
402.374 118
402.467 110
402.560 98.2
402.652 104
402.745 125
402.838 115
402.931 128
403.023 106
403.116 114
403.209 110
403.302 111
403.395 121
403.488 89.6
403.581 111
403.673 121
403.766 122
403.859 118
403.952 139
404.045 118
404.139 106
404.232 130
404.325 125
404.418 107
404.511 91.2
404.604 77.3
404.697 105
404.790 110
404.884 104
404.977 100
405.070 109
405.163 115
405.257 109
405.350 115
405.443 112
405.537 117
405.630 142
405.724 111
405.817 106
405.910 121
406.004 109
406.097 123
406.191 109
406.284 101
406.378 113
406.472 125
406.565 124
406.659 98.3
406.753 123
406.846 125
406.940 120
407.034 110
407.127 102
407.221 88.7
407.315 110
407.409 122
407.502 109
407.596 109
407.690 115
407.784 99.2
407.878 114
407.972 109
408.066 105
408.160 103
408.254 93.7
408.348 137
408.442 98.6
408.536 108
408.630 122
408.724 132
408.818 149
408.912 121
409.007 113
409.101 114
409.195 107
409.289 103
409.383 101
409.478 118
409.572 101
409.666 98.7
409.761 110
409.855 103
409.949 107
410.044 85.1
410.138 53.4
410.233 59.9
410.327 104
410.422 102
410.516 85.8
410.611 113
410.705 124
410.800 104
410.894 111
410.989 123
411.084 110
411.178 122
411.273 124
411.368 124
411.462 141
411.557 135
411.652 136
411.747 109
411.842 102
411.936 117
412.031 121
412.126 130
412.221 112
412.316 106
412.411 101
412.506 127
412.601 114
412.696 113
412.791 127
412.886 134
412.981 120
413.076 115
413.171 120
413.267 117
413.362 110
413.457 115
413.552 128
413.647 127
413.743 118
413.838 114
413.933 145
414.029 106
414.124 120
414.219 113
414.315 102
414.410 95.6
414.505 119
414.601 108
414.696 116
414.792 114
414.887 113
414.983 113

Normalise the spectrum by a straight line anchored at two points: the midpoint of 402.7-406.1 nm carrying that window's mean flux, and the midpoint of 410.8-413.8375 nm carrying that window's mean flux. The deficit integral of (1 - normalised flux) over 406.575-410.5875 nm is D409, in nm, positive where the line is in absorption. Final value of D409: 0.321 nm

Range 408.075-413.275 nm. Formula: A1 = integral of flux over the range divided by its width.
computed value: 112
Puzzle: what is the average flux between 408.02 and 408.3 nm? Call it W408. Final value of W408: 101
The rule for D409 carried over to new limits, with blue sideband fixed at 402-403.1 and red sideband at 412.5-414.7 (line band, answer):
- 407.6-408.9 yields 0.03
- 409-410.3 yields 0.21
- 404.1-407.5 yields 0.14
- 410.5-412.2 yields -0.03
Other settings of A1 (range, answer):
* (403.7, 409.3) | 113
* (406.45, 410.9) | 108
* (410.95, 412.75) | 119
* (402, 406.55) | 113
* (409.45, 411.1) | 100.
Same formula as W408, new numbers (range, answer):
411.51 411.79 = 127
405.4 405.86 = 118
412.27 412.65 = 112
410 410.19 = 68.7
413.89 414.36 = 117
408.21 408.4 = 115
